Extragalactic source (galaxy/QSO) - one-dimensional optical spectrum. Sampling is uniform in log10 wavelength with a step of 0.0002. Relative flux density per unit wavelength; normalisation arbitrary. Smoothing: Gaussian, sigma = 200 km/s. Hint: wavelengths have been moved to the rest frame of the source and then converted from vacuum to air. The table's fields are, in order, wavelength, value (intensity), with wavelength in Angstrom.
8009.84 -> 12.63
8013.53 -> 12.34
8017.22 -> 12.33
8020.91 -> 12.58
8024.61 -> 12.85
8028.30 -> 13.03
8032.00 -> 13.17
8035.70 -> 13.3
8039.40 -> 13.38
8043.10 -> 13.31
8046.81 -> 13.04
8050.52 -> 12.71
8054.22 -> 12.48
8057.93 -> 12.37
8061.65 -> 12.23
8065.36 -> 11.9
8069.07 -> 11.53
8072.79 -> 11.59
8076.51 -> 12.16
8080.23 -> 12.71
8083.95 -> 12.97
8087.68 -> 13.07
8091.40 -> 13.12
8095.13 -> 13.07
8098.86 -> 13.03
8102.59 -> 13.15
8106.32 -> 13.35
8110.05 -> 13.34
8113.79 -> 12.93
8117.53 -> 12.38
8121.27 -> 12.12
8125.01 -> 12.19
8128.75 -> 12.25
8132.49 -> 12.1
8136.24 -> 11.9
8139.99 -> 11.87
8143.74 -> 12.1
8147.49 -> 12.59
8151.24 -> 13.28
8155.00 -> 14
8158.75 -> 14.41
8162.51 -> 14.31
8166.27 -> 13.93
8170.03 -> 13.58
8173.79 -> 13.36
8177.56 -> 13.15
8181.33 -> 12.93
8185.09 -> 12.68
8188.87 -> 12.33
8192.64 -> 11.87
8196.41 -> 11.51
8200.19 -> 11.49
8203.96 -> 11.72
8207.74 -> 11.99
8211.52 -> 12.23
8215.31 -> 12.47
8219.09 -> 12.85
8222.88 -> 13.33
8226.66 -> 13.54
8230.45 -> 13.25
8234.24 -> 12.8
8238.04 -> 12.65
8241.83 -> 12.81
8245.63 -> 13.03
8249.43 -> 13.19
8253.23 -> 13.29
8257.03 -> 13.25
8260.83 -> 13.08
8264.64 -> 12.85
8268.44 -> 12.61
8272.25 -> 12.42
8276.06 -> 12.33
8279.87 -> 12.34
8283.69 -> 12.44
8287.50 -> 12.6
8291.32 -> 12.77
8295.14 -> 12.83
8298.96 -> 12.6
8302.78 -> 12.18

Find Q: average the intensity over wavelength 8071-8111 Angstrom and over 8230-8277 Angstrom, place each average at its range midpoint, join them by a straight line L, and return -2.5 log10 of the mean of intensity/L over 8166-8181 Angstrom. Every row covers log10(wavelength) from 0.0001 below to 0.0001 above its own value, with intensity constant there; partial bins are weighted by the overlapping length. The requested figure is -0.04 mag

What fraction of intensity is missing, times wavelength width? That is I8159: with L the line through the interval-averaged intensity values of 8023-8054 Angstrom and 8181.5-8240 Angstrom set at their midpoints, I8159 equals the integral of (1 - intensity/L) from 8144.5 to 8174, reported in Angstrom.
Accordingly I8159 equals -2.3 Angstrom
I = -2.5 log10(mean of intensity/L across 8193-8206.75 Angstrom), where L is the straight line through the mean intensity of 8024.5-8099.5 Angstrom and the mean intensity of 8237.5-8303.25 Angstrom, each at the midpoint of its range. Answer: 0.098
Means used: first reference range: 12.7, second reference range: 12.8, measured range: 11.6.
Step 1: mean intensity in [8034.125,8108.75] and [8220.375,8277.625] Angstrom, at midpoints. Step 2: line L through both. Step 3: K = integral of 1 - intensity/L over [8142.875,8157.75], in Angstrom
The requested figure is -0.4 Angstrom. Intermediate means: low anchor 12.7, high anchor 13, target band 13.1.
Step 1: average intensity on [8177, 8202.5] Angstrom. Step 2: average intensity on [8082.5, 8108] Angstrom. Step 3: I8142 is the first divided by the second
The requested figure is 0.9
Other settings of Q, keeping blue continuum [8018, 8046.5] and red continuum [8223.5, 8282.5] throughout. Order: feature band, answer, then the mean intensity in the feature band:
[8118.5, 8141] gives 0.08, 12.1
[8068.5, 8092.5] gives 0.05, 12.5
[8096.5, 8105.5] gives -0.01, 13.1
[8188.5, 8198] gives 0.10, 11.9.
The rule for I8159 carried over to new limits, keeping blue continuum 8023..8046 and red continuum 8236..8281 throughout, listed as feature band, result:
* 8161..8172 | -0.81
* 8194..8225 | 1.68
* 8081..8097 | 0.07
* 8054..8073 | 1.61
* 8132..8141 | 0.74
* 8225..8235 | -0.28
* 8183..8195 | 0.61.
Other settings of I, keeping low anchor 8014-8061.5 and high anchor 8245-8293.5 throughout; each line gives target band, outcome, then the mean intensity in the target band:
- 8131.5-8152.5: 0.046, 12.3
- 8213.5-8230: -0.024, 13.1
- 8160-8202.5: -0.003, 12.8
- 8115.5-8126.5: 0.050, 12.2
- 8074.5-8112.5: -0.014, 13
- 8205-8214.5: 0.060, 12.1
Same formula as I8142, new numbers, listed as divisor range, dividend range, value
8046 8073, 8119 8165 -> 1.04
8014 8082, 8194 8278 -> 1.01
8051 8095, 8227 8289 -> 1.03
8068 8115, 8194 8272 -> 0.99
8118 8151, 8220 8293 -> 1.05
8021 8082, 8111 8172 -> 1.02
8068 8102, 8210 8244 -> 1.02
